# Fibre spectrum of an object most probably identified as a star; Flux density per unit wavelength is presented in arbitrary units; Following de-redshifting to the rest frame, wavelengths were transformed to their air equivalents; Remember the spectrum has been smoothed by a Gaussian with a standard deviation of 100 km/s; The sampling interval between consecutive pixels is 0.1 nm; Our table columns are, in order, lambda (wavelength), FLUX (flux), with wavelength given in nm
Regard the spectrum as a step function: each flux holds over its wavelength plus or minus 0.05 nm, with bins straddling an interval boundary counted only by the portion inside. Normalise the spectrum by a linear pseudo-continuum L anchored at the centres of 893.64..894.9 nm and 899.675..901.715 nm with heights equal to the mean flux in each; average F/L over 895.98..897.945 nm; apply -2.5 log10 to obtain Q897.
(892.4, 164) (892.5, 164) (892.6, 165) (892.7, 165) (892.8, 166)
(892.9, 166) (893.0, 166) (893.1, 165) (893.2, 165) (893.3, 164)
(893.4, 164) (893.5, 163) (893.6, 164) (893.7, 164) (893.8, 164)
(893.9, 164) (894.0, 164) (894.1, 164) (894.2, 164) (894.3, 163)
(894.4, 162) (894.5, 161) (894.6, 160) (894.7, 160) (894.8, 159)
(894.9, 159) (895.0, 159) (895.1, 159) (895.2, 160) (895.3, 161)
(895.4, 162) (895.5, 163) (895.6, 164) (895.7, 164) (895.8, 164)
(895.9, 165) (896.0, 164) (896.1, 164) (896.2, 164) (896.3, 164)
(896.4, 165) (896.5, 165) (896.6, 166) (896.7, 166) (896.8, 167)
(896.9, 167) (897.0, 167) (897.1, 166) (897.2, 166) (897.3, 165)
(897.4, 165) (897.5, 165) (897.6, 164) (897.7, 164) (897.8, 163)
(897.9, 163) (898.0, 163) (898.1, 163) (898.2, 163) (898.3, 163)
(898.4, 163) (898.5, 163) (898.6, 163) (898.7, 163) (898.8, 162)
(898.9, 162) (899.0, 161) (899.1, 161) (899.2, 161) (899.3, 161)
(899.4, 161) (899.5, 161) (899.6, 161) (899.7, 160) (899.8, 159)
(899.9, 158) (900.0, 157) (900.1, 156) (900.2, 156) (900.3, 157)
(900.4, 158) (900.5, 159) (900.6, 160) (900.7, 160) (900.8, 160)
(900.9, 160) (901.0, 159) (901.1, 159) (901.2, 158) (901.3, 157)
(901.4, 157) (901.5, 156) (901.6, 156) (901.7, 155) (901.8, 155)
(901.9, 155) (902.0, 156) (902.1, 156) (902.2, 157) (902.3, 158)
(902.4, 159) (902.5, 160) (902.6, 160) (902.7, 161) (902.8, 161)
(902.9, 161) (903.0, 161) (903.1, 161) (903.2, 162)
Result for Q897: -0.03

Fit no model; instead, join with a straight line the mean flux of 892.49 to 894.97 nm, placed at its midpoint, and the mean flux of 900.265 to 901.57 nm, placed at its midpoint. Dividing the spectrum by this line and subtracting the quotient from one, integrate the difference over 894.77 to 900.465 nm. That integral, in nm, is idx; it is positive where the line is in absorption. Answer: -0.059 nm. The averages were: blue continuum 163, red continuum 158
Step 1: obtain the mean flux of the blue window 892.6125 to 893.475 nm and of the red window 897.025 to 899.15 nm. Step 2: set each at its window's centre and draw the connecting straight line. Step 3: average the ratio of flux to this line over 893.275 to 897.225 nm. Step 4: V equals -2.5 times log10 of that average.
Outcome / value 0.01 mag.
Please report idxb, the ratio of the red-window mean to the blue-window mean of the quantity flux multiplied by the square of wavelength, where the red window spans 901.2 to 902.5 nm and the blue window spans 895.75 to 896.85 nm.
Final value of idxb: 0.96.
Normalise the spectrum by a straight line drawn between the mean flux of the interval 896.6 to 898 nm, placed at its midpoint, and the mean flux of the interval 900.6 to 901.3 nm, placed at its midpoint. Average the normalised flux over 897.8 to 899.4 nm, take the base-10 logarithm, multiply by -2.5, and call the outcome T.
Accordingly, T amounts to 0.00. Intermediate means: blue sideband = 165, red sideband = 159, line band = 162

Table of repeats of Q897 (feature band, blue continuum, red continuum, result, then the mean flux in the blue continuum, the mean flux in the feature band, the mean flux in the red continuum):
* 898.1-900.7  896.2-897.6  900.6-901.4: 0.01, 166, 160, 159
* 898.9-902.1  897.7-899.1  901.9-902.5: 0.01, 163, 158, 157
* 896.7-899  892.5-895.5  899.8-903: -0.02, 163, 164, 158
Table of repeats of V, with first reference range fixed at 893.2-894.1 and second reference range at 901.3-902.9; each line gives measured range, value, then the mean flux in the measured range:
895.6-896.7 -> -0.017 mag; 165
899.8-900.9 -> 0.004 mag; 158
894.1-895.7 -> 0.012 mag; 161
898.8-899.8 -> -0.009 mag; 161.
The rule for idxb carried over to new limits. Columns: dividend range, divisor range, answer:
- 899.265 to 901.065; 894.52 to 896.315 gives 0.99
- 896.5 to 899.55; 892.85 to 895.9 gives 1.01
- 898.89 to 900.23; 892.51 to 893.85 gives 0.98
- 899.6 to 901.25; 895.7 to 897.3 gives 0.97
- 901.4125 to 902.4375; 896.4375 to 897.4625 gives 0.95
